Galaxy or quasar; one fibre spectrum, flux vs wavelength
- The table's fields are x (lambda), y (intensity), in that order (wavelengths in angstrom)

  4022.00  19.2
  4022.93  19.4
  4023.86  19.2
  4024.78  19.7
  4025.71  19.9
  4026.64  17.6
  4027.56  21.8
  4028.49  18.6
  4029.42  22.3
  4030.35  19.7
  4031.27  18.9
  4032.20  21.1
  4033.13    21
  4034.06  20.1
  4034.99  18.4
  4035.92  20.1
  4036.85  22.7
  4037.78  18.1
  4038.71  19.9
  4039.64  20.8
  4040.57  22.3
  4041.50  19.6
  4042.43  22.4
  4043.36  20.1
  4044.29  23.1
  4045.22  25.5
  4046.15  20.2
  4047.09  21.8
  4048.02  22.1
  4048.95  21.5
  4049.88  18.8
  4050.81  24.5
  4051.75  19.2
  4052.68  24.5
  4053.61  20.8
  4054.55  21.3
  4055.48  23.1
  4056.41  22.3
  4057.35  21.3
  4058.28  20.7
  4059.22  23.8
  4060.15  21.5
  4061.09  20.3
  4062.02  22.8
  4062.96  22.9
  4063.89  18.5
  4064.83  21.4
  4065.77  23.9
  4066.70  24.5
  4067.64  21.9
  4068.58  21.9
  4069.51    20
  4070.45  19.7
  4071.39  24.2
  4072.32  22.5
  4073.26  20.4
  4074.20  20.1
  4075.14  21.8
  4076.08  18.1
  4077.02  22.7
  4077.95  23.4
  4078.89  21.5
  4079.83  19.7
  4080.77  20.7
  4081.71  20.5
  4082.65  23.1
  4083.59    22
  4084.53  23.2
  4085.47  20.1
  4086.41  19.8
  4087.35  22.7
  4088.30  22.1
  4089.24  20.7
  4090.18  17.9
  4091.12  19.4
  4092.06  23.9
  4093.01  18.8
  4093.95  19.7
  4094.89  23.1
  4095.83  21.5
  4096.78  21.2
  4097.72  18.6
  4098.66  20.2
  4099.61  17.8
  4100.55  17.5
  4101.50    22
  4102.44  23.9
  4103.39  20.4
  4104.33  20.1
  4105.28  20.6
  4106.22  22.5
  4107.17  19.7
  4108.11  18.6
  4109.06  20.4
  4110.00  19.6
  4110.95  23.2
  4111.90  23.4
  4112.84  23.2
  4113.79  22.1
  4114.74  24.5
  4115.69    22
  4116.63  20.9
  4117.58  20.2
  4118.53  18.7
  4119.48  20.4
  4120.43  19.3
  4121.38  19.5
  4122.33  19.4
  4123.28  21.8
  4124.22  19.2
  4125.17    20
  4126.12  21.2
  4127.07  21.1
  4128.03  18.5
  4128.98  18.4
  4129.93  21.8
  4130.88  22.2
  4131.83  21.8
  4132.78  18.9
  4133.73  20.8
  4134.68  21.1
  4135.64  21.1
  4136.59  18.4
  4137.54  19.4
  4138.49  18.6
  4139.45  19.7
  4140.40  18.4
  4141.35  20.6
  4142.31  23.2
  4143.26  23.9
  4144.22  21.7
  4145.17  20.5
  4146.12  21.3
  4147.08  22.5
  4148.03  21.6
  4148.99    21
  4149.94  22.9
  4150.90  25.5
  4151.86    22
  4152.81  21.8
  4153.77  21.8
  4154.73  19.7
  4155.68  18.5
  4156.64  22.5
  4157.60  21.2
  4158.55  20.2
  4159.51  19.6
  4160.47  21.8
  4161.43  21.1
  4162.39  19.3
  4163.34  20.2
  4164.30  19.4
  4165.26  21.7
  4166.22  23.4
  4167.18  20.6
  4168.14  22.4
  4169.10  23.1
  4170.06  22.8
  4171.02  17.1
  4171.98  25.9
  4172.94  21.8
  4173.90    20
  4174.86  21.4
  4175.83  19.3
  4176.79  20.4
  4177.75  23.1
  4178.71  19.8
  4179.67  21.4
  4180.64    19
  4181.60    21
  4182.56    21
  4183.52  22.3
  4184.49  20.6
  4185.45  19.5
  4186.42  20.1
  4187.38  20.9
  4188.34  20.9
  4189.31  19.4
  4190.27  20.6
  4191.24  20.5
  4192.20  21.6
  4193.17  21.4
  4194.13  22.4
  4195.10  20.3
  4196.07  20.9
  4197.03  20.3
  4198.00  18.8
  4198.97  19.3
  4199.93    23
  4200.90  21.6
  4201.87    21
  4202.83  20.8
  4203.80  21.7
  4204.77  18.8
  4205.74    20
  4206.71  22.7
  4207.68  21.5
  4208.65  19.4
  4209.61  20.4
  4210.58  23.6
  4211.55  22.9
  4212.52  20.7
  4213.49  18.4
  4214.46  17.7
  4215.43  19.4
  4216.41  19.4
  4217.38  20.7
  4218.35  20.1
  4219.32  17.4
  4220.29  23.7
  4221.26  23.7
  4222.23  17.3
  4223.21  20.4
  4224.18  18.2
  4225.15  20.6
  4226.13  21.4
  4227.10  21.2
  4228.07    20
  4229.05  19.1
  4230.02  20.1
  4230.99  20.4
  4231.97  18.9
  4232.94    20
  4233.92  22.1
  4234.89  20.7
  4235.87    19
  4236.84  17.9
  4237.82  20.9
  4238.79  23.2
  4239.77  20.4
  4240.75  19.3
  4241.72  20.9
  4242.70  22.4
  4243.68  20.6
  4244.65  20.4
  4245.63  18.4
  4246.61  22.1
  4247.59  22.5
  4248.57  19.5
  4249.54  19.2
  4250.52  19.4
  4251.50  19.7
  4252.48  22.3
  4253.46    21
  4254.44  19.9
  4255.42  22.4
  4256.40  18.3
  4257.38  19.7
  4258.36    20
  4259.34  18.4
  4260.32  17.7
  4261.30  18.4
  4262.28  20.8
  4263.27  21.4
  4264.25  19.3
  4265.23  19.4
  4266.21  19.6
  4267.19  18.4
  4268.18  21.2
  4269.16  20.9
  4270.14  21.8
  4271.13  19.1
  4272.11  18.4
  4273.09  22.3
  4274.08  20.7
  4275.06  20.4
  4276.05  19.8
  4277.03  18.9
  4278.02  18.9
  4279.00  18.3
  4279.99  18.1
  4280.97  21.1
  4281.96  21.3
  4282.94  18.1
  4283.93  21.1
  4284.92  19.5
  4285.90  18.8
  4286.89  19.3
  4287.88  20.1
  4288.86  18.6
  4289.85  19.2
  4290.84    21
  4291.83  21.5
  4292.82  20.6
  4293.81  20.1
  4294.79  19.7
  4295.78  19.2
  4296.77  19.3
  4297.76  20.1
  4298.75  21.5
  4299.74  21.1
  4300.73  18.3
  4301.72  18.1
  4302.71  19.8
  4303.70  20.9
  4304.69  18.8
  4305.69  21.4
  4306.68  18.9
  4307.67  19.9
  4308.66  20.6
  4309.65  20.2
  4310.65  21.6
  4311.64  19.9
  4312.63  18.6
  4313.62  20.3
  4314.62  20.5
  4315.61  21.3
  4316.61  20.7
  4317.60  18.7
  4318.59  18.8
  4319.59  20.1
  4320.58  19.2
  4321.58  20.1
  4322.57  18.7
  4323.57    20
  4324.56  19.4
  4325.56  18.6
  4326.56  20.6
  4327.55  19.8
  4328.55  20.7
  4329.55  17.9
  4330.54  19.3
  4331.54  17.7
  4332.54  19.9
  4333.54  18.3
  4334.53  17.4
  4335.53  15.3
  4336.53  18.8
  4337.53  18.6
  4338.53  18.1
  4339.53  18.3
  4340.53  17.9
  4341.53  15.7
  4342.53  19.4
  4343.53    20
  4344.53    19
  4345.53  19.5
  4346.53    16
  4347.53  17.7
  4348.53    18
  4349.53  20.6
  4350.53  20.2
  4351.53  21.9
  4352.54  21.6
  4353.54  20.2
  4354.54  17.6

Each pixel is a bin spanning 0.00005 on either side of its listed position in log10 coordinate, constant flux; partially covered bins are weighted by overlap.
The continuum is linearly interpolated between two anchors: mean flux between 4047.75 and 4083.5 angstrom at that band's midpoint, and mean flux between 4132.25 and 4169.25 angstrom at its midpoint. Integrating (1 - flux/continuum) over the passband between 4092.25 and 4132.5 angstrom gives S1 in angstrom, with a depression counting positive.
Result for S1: 1.1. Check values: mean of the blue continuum 21.6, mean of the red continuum 21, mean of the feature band 20.7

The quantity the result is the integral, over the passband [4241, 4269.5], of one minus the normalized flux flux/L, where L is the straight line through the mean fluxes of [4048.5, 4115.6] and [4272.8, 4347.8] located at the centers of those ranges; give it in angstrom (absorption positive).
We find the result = -0.34 angstrom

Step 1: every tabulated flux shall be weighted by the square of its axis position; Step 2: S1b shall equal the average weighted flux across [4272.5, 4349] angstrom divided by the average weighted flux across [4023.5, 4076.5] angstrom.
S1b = 1.04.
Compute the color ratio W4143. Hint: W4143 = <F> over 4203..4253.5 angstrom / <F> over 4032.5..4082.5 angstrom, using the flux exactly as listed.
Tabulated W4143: 1.0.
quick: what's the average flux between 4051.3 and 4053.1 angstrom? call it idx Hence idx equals 21.8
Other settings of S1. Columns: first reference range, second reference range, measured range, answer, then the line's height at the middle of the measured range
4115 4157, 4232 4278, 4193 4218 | -0.3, 20.4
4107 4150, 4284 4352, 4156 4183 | -0.8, 20.5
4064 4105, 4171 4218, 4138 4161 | -0.4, 20.9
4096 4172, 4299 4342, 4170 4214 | -1.0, 20.4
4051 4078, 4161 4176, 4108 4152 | 1.0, 21.4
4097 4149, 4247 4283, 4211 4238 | 0.1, 20.1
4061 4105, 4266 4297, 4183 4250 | -0.8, 20.3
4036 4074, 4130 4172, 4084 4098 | 0.4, 21.4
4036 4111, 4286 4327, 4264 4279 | 0.1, 20.1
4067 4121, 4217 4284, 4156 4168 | -0.2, 20.6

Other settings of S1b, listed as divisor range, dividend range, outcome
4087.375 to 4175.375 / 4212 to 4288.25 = 1.01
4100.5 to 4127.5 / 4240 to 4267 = 1.03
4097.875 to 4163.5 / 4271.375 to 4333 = 1.03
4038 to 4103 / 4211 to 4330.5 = 1.03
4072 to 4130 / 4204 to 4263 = 1.04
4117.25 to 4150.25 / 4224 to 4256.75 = 1.04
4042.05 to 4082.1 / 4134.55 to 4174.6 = 1.02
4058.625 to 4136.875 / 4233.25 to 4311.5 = 1.04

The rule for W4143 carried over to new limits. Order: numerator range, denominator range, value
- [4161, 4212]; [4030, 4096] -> 0.99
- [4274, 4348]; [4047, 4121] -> 0.91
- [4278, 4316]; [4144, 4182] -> 0.94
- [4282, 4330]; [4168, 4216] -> 0.95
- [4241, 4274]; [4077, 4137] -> 0.97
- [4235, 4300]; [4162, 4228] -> 0.97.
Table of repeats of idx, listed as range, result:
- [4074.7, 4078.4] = 21.5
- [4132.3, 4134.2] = 19.9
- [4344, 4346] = 19.3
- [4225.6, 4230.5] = 20.4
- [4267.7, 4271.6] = 20.8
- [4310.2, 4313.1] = 20.1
